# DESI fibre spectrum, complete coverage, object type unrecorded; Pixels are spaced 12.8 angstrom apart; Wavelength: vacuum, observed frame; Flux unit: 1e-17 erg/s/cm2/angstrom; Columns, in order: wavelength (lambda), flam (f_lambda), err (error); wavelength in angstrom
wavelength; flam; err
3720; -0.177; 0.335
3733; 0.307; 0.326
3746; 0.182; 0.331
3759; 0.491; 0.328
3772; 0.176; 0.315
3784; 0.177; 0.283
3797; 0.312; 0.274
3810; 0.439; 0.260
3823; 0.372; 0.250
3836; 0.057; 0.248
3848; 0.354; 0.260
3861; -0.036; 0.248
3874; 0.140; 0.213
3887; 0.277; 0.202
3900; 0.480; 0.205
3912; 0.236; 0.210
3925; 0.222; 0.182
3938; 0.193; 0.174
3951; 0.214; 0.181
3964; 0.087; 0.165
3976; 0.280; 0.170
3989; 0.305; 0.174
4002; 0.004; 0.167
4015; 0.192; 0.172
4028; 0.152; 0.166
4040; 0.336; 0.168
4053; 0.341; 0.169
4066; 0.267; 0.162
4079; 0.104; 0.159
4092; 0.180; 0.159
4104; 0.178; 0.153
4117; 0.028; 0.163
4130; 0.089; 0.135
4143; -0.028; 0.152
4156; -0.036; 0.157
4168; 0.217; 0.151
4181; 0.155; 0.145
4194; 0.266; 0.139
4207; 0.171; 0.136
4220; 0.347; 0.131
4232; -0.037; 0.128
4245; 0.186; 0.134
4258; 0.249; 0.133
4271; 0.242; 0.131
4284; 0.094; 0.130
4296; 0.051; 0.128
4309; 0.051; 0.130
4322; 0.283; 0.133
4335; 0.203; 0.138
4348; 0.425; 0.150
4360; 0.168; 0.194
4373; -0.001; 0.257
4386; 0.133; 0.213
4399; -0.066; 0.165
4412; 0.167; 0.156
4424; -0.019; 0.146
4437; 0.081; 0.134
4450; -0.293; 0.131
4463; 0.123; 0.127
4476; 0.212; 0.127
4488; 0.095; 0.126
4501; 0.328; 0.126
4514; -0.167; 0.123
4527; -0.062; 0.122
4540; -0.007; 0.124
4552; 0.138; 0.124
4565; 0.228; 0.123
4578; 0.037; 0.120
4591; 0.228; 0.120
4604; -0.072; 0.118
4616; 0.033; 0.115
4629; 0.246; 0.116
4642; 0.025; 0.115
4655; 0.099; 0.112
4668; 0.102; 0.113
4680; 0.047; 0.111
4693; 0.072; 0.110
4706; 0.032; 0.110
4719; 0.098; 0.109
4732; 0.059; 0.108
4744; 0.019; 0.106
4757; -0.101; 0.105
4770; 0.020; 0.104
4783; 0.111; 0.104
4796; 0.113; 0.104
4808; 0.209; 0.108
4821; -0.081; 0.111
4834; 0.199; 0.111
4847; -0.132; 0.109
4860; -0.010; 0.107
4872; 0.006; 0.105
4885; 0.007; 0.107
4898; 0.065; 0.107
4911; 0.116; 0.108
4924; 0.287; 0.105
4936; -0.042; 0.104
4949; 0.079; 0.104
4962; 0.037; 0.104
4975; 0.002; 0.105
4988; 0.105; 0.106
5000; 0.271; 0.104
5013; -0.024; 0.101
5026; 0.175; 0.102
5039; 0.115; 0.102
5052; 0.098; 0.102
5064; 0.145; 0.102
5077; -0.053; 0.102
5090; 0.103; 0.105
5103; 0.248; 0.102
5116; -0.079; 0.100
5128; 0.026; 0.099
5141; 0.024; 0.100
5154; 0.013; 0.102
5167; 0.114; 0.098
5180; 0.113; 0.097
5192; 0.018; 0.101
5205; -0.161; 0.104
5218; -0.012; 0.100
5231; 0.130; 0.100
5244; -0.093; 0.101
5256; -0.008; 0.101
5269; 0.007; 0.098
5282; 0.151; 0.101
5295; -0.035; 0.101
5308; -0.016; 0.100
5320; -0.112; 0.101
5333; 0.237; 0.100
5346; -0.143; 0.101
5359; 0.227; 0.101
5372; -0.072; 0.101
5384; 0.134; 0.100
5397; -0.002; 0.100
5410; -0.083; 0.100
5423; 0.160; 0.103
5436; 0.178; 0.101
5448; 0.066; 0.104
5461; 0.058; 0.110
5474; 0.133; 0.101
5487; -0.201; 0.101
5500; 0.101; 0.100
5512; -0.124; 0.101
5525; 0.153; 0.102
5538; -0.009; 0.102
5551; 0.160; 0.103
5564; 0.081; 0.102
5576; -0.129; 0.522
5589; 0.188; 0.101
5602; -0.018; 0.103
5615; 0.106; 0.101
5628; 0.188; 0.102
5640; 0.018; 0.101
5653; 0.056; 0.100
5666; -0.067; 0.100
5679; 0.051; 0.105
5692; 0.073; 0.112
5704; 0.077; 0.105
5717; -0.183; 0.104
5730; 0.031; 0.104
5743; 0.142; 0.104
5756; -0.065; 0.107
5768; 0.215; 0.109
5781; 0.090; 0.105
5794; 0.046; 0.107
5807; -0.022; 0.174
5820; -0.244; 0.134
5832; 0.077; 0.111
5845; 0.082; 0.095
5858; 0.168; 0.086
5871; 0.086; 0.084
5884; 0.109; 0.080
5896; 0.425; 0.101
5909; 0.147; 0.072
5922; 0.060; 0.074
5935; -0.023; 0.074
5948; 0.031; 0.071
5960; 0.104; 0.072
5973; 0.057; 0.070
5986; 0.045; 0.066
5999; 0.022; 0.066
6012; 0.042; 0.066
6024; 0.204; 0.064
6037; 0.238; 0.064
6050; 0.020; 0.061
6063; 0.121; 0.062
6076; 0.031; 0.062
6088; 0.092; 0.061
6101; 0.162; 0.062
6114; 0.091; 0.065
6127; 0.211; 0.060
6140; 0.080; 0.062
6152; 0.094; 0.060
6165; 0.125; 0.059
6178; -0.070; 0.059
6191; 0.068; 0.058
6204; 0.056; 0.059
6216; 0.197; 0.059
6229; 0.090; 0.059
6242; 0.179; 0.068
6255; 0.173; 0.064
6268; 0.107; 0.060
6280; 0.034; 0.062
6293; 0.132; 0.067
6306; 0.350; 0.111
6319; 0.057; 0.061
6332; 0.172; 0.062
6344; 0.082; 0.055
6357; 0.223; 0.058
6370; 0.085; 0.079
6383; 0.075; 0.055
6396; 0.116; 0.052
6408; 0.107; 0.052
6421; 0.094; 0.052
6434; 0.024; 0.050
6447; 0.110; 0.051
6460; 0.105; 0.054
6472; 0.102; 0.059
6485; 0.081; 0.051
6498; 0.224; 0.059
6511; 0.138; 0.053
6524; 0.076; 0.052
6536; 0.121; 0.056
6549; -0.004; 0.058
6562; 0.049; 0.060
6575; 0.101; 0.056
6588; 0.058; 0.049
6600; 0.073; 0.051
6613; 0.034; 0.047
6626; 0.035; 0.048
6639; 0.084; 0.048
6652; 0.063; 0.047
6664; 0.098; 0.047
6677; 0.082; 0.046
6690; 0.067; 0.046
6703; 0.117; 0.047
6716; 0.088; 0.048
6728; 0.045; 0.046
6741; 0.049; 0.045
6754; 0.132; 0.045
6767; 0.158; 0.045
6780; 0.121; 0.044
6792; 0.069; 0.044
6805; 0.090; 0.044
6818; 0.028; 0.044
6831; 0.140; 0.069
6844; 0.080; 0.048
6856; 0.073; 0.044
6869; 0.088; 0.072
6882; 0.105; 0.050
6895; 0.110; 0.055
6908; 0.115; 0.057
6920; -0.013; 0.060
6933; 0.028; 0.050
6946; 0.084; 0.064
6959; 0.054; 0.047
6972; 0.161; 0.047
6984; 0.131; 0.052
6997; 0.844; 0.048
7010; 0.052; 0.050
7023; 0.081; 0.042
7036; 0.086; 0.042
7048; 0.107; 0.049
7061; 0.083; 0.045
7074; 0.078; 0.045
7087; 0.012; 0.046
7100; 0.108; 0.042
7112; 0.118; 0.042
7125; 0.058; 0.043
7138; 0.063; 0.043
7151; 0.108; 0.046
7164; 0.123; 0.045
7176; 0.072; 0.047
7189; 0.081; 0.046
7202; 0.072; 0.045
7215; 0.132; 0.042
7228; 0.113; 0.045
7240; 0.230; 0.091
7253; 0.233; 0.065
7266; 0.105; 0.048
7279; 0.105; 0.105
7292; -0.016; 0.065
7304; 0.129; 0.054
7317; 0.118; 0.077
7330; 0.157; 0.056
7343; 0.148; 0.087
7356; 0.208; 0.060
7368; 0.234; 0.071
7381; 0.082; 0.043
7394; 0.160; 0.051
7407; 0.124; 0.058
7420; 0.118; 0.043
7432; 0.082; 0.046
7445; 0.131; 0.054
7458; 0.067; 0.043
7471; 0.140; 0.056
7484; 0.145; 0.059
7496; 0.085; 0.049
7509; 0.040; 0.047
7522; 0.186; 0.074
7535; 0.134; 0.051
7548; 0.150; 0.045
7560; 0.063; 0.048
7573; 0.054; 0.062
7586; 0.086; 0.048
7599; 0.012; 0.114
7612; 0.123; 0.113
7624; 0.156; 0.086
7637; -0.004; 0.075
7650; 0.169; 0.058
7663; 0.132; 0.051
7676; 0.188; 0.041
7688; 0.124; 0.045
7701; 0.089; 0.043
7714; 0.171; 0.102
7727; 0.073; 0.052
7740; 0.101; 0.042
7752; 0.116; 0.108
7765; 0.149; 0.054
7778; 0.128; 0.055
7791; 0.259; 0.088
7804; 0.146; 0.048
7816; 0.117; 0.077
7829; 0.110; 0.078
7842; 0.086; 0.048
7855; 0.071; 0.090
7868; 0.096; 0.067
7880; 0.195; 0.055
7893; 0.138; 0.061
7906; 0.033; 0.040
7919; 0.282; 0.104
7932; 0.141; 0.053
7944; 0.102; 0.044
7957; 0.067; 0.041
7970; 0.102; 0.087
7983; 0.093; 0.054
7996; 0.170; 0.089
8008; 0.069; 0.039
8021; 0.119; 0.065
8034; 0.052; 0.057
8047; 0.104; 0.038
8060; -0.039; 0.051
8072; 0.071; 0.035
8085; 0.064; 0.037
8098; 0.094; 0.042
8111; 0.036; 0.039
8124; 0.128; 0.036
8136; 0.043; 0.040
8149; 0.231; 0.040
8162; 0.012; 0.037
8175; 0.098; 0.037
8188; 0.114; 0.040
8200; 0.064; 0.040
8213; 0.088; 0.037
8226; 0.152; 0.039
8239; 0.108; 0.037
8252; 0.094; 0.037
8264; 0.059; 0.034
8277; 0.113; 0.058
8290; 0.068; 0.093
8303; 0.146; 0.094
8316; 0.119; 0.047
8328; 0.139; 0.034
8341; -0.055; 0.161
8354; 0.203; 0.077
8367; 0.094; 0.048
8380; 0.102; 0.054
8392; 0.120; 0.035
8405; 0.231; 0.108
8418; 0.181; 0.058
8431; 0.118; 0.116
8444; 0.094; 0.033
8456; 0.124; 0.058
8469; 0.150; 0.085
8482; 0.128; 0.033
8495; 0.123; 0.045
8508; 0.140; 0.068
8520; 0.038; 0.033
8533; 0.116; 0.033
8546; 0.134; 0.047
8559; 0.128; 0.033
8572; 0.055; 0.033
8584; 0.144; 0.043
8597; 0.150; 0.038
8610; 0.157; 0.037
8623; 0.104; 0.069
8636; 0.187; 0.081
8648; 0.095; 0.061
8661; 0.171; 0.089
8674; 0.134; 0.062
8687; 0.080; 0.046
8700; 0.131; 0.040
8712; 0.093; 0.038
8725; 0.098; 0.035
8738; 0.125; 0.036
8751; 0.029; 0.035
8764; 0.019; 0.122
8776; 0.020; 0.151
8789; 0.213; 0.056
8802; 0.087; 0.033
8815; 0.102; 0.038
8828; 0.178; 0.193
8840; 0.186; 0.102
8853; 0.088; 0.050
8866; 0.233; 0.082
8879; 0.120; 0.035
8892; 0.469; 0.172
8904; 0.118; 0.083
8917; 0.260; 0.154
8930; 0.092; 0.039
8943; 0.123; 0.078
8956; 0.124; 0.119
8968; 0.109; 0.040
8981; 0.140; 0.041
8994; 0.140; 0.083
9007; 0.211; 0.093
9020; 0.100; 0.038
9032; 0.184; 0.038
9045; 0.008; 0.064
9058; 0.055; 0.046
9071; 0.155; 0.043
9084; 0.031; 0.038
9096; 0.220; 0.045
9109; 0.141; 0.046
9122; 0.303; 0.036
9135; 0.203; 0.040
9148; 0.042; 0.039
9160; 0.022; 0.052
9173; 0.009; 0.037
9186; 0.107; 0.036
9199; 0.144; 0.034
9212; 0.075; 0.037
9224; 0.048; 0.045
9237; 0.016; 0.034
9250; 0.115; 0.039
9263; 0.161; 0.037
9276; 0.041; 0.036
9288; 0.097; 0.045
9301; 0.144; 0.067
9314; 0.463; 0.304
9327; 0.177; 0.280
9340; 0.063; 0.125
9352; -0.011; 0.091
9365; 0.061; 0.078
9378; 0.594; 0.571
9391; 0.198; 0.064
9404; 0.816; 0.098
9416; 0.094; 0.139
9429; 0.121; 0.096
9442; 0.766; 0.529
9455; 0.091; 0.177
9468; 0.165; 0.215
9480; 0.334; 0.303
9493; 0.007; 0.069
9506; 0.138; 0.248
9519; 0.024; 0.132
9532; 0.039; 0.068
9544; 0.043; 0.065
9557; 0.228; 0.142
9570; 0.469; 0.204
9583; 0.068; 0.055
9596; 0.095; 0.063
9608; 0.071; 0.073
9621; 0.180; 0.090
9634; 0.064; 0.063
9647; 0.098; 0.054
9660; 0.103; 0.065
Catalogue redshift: 0.88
